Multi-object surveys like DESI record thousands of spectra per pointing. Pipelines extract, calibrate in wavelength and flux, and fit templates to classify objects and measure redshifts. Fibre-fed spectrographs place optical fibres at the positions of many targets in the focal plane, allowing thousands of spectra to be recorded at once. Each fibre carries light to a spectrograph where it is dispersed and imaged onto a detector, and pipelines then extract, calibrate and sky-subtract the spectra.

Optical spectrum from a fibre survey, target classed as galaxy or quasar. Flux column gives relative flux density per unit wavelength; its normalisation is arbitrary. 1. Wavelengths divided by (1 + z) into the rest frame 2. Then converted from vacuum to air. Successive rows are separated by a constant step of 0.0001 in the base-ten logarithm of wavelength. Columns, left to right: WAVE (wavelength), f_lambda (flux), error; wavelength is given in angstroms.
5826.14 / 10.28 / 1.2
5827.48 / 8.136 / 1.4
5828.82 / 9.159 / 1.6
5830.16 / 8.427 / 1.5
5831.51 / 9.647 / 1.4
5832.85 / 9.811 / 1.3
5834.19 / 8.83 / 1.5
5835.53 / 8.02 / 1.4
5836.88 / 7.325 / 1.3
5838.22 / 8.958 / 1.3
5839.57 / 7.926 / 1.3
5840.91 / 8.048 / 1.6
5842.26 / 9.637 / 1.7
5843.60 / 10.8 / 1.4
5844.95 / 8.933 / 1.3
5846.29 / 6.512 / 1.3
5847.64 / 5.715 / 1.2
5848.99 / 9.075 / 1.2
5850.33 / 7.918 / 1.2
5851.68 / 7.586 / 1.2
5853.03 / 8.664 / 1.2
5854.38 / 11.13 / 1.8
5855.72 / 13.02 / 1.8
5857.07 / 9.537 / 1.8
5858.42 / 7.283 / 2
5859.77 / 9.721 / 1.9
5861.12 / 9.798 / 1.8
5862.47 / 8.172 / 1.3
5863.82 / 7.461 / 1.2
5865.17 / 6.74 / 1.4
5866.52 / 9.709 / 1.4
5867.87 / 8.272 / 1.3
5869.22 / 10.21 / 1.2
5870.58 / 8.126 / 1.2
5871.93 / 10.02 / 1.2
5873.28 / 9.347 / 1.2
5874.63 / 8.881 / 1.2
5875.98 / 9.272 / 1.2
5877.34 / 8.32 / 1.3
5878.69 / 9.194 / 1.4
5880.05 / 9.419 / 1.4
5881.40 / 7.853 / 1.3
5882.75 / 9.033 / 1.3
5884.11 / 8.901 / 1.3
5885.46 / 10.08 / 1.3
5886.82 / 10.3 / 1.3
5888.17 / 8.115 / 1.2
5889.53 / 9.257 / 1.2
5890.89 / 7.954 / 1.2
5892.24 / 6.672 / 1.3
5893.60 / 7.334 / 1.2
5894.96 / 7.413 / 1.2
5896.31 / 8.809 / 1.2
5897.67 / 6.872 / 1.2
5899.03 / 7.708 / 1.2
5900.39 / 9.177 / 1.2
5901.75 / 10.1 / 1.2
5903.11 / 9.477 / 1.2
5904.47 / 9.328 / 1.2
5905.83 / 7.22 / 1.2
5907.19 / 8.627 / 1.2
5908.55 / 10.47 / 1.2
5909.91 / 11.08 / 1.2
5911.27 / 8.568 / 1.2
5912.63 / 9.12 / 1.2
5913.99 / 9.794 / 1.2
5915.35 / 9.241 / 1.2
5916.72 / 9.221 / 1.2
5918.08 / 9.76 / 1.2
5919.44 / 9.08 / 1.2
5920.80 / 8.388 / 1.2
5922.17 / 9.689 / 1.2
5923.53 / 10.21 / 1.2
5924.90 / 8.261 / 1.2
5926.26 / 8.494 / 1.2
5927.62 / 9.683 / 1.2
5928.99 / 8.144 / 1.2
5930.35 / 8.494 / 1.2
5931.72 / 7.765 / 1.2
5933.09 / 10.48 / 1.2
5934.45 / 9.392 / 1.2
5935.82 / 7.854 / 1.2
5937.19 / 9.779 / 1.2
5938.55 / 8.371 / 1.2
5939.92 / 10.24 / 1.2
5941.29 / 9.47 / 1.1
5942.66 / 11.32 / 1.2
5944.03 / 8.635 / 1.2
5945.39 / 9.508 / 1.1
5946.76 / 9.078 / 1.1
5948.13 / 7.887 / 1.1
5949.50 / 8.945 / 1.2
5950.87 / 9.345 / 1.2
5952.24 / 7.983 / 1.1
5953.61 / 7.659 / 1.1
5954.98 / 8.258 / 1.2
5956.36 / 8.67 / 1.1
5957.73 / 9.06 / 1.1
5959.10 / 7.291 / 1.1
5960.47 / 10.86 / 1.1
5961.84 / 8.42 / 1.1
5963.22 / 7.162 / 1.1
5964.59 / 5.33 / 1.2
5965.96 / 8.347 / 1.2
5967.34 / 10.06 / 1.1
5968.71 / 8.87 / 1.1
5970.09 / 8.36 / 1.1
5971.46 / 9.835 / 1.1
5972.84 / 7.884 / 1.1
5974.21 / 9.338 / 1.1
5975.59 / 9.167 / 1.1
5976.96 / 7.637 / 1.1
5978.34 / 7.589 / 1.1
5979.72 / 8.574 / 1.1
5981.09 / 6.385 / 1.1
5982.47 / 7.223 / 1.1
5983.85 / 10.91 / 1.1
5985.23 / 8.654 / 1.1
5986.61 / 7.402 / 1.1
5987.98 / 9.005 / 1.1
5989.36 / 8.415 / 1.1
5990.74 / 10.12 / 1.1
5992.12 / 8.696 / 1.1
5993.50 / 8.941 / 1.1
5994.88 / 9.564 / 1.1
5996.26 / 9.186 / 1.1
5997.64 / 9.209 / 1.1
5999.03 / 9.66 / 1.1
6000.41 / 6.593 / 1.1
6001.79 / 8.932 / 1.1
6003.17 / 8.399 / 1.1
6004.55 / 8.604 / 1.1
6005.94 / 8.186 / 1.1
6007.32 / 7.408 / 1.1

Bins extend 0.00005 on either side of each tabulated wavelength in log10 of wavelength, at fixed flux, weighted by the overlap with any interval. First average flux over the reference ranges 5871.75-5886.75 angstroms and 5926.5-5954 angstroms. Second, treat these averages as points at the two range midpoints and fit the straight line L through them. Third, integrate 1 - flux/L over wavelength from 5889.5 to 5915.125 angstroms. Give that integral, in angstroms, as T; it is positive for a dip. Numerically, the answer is 1.15 angstroms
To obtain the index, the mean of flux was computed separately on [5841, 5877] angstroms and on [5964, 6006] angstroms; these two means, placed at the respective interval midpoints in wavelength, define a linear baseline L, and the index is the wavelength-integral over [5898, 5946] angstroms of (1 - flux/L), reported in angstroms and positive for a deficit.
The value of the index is -2.6 angstroms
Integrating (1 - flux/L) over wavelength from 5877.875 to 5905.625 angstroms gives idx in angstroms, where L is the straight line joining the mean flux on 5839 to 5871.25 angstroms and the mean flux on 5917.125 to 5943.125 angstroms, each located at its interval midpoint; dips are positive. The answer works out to 1.1 angstroms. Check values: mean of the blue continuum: 8.75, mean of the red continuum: 9.19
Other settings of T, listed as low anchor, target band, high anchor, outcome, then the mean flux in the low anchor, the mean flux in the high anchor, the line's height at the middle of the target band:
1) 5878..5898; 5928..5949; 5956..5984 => -1.68 angstroms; 8.51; 8.38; 8.43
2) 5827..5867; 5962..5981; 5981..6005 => 1.00 angstroms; 8.72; 8.72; 8.72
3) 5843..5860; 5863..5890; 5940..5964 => -0.15 angstroms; 8.89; 8.82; 8.87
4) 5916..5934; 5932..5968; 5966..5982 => -0.15 angstroms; 9.06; 8.49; 8.77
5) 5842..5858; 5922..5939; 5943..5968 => -0.65 angstroms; 9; 8.51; 8.63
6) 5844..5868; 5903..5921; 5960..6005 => -1.33 angstroms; 8.66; 8.58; 8.62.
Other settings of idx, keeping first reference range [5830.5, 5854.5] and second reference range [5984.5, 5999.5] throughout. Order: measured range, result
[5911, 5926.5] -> -0.8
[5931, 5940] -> -0.2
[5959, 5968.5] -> 0.6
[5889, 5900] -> 1.2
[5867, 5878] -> -0.6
